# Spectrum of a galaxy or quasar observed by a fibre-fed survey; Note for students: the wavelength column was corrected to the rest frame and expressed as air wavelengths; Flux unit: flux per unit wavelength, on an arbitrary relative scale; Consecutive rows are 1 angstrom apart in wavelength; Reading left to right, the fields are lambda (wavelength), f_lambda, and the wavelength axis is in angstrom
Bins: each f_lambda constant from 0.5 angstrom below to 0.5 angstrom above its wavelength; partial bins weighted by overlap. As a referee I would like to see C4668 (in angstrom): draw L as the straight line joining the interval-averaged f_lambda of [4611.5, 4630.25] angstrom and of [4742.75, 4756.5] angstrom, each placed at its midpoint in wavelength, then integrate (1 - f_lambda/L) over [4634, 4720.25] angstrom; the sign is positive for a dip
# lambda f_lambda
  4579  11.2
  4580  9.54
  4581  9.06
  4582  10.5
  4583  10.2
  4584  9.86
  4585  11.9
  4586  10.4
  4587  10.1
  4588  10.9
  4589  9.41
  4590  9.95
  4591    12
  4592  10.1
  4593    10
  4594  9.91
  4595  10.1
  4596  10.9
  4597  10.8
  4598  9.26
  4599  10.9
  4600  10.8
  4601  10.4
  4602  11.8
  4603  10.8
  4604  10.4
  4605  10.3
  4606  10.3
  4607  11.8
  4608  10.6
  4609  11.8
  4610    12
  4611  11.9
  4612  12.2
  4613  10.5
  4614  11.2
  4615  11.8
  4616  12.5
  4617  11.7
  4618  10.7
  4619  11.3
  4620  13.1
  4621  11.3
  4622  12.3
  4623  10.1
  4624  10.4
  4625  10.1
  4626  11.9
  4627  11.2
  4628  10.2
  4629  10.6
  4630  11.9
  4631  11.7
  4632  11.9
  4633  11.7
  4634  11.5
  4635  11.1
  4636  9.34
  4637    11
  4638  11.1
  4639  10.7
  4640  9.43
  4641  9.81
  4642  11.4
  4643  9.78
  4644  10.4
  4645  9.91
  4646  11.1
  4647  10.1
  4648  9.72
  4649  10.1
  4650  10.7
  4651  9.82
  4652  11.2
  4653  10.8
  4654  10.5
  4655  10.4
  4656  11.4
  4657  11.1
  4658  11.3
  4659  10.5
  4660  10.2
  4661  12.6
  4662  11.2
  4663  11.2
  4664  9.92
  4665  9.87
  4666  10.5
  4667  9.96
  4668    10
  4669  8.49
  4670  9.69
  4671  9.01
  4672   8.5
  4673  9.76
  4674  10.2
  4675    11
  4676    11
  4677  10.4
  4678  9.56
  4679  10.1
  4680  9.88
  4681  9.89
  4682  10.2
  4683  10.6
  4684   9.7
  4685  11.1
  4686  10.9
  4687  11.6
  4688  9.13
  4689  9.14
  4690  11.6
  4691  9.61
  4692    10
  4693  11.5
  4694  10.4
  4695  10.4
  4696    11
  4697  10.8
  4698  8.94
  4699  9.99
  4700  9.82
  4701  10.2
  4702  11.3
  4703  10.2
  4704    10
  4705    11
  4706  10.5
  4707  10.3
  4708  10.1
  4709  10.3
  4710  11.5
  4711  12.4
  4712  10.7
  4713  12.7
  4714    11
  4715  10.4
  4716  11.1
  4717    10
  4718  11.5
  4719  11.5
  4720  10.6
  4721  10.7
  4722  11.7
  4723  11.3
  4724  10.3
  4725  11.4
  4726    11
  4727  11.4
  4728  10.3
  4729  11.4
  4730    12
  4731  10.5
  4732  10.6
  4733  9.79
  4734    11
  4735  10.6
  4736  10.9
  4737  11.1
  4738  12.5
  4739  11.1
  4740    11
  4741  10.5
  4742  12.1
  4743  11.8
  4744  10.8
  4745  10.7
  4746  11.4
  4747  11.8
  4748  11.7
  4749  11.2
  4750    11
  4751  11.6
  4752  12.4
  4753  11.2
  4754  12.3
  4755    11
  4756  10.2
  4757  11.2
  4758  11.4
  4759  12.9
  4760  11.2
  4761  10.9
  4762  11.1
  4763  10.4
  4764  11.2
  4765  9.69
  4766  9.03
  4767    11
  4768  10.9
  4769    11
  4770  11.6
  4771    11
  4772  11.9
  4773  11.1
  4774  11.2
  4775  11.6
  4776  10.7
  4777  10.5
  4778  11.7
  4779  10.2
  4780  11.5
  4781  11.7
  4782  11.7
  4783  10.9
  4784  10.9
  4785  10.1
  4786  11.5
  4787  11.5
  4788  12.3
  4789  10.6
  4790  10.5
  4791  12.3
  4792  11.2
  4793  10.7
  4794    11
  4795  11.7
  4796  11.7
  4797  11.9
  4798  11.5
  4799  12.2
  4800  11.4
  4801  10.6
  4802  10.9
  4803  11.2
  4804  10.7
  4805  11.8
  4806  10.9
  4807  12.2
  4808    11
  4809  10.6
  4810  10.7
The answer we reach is 6.6 angstrom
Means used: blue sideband 11.3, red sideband 11.4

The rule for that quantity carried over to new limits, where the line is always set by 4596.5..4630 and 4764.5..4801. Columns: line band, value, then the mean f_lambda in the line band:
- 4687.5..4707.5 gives 1.5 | 10.3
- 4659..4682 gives 2.1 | 10.1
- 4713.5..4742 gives 0.4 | 11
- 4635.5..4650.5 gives 1.1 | 10.3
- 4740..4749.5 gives -0.1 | 11.3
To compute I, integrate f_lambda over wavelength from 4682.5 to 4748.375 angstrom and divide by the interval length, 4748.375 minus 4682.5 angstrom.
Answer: 10.8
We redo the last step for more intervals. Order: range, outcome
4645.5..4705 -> 10.3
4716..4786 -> 11.1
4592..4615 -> 10.9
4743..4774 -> 11.2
